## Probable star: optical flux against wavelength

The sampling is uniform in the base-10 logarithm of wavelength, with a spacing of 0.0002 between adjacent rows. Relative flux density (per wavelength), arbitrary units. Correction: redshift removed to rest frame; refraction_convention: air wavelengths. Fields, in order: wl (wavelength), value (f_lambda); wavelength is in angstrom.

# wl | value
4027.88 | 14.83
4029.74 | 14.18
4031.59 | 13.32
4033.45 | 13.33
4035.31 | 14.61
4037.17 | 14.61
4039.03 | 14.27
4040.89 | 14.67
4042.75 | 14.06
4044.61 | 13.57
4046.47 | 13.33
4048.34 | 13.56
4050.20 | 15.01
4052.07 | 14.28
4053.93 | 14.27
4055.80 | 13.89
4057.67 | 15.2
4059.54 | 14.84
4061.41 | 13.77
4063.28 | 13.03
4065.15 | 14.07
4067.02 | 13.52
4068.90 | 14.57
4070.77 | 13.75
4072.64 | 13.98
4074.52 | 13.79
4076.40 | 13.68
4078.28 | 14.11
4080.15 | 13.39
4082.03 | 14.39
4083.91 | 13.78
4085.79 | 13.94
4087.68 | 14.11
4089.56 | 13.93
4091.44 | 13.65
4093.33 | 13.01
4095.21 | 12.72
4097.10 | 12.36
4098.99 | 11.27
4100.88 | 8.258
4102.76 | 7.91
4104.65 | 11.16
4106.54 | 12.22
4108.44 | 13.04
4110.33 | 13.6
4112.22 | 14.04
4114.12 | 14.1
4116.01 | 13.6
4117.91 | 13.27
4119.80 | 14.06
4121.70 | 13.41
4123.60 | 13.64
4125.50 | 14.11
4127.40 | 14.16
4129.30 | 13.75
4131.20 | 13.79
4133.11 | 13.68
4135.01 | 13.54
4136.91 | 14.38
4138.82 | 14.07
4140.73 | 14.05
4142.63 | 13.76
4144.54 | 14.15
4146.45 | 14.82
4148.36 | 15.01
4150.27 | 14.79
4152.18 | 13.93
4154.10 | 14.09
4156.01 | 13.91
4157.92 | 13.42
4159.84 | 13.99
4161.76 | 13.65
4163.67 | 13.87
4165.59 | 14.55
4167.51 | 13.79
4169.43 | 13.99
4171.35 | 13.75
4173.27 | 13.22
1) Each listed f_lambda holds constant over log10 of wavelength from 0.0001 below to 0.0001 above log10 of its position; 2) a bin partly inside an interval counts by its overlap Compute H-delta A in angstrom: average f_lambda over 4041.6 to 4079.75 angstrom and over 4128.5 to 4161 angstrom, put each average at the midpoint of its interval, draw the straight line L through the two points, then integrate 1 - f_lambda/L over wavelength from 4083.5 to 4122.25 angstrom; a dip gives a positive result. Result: 3.7 angstrom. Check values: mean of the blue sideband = 14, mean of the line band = 12.7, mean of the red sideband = 14.1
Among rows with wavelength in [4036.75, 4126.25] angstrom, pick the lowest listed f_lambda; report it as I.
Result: 7.91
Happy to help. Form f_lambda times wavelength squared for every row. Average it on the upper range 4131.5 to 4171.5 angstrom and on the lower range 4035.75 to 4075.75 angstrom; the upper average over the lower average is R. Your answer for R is 1.04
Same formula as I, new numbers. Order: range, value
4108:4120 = 13.04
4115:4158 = 13.27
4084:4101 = 8.258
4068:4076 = 13.75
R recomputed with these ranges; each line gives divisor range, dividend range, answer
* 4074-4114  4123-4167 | 1.13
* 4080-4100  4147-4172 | 1.09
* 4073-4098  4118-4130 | 1.03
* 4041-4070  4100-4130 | 0.93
